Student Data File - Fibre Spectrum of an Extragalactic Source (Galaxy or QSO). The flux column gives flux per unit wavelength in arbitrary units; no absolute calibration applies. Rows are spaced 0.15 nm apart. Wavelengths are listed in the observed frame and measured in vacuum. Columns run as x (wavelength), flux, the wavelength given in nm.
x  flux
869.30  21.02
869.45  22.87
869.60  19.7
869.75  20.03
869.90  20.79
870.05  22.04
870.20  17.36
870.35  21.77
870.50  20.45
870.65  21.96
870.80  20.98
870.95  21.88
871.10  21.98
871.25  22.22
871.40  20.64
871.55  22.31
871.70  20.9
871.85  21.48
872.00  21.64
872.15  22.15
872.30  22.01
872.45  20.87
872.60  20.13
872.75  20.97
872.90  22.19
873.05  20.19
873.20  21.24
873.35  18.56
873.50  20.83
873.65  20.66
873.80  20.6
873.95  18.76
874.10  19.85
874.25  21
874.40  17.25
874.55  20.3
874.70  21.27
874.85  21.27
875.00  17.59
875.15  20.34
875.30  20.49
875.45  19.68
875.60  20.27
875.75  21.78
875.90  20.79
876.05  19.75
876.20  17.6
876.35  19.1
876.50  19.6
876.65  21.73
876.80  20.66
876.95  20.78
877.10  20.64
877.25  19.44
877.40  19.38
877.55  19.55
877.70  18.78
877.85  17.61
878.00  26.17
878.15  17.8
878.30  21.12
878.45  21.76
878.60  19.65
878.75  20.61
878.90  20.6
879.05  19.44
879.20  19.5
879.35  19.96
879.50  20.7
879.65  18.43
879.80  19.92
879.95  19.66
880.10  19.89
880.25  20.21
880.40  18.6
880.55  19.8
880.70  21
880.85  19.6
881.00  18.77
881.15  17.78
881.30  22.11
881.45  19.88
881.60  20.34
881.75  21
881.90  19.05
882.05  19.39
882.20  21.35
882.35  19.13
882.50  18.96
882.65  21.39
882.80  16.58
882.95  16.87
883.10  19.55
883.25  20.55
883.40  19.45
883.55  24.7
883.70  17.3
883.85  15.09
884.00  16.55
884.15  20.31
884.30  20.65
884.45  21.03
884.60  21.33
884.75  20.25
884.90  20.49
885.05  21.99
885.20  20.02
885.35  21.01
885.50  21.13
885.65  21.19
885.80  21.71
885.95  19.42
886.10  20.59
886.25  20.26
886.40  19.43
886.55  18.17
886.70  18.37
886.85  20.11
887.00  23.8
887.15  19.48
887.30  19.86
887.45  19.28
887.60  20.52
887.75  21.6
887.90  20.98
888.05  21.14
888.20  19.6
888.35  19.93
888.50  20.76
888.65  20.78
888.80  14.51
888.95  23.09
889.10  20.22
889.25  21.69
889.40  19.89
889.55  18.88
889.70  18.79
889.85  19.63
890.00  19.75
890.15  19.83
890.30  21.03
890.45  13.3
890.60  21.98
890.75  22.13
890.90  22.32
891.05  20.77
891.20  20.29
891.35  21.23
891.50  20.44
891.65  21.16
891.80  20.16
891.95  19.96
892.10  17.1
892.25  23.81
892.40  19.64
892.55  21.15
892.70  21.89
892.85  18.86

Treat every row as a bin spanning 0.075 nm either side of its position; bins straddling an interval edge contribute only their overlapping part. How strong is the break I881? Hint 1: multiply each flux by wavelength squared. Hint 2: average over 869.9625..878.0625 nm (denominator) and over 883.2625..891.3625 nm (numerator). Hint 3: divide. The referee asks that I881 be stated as 1.01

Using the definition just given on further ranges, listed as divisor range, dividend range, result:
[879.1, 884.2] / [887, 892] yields 1.05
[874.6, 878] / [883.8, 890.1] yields 1.03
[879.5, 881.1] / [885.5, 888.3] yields 1.05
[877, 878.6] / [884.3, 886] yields 1.05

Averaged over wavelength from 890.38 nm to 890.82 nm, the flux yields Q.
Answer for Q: 19.2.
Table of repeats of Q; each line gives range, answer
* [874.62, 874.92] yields 21.3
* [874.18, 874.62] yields 19.5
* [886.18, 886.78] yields 19.1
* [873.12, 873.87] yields 20.4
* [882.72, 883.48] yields 18.7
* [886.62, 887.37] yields 20.3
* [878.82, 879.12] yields 20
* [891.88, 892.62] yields 20.3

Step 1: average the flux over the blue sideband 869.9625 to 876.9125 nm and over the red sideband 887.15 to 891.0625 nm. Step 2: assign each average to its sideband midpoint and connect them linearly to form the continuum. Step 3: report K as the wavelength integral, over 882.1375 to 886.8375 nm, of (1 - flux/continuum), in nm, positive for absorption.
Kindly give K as 0.09 nm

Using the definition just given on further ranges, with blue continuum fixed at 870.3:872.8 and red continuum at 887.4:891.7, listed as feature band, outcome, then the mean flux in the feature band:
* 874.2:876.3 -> 0.12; 19.9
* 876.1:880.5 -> 0.21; 20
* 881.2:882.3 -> 0.02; 20.4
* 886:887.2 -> 0.02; 20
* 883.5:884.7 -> 0.06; 19.5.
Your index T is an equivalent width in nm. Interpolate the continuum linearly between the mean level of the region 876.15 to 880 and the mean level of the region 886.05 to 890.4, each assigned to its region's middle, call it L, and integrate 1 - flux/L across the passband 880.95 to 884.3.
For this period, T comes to 0.104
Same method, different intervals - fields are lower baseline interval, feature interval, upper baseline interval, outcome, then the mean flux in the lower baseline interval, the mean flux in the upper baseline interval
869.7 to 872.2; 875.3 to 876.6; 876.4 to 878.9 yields 0.041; 21.2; 20.3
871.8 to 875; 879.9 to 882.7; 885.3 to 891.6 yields 0.068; 20.6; 20.2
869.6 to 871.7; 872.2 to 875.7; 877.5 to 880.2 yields 0.061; 21.1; 20.1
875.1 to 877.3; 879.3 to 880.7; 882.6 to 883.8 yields 0.001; 20.2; 19.4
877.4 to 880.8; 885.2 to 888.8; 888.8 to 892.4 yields -0.023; 20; 20.2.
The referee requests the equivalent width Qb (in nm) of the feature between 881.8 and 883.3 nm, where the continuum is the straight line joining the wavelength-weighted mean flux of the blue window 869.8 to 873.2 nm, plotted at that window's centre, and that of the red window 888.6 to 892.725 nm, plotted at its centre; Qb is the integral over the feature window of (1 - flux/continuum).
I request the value 0.10 nm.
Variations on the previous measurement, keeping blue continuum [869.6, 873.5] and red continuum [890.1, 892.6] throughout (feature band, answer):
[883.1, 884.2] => 0.080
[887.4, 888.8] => 0.018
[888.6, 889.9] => 0.047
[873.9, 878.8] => 0.188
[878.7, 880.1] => 0.062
